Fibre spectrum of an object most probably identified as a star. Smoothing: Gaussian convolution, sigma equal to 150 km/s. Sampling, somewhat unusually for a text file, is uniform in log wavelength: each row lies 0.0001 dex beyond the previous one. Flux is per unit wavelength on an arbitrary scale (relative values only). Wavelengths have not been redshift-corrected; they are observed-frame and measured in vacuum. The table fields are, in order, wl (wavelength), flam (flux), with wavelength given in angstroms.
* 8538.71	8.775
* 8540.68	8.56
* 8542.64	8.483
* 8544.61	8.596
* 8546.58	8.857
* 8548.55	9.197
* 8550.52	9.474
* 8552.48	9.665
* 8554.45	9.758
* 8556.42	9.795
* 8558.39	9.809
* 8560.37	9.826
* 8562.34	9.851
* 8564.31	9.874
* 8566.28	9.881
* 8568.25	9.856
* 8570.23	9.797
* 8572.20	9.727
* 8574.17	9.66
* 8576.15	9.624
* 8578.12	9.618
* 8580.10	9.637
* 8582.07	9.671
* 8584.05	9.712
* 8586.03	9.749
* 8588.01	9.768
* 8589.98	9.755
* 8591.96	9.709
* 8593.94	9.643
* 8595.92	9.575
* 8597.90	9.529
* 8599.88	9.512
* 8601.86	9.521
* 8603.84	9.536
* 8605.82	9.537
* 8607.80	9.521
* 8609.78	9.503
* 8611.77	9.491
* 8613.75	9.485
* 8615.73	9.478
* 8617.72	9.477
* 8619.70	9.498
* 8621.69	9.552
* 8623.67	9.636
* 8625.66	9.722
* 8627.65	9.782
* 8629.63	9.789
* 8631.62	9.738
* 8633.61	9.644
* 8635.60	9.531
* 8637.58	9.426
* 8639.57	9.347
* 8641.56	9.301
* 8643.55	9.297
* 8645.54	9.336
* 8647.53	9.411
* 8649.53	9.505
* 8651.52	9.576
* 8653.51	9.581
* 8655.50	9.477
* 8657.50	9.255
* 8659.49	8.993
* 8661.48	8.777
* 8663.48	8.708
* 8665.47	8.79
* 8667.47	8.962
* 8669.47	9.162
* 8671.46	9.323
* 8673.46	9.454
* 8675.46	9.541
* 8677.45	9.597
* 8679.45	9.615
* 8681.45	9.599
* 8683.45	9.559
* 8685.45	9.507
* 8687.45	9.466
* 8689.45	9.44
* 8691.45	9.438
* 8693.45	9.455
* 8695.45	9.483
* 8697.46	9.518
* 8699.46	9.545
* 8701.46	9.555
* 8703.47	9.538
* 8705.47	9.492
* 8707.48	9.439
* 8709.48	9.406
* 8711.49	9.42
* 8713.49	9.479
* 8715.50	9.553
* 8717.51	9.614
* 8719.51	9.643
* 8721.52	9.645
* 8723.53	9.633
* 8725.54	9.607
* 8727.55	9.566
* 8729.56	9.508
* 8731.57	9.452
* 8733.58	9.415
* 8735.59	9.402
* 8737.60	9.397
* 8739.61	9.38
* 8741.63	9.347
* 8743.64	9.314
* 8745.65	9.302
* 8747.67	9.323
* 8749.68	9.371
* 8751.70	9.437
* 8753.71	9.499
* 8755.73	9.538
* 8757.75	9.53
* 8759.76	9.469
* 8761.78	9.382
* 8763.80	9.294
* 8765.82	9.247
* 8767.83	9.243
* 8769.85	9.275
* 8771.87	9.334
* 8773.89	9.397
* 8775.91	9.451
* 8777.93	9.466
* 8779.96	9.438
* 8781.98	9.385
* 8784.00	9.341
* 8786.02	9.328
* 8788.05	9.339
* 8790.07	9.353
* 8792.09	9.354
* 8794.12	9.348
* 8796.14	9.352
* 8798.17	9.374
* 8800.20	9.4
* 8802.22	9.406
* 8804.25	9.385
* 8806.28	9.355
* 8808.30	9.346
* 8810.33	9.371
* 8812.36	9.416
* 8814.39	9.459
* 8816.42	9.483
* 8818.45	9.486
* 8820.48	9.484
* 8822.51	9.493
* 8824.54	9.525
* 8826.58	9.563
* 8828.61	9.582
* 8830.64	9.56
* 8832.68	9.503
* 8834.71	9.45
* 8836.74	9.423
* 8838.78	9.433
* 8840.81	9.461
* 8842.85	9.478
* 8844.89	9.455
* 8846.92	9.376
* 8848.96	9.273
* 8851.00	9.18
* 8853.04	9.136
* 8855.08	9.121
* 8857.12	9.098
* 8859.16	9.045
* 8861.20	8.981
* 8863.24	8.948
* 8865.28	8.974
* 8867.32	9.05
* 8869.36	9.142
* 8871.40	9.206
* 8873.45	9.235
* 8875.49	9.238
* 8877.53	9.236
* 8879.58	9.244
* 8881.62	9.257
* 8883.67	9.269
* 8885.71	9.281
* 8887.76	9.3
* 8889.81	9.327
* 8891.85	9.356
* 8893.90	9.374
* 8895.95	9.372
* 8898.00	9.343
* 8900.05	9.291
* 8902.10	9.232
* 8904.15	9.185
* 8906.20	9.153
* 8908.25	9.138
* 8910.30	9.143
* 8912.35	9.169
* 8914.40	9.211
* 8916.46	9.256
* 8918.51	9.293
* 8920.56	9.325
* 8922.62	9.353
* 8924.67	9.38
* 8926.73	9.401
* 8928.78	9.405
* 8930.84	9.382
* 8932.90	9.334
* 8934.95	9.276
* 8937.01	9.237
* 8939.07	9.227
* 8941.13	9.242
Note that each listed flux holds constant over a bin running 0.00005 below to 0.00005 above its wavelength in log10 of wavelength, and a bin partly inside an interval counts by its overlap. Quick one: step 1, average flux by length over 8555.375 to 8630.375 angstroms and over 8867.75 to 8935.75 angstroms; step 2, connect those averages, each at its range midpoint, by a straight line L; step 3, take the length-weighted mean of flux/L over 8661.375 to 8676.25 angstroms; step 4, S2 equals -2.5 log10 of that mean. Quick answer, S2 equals 0.05 mag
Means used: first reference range 9.66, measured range 9.1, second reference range 9.27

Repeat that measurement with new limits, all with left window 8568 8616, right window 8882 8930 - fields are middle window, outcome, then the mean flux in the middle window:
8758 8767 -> 0.01 mag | 9.37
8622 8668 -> 0.02 mag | 9.38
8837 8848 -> -0.01 mag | 9.44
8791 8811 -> 0.00 mag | 9.37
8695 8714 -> 0.00 mag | 9.49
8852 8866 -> 0.03 mag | 9.04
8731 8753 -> 0.01 mag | 9.38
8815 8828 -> -0.01 mag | 9.51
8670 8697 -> 0.00 mag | 9.49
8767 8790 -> 0.01 mag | 9.36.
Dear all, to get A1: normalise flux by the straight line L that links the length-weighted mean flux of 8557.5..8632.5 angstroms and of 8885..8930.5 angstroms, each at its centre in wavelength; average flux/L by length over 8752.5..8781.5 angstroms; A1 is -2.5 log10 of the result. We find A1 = 0.01 mag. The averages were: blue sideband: 9.66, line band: 9.4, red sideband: 9.29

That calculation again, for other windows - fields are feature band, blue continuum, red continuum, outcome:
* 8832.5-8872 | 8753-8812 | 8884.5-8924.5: 0.01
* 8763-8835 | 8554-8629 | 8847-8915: -0.01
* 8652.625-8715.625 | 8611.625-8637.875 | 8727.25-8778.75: 0.01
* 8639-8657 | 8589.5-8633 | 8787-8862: 0.02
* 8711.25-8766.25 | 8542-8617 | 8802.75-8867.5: 0.00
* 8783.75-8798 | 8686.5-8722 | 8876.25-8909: 0.01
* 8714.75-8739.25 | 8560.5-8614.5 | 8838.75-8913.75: -0.01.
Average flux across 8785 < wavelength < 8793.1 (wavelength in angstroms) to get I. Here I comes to 9.35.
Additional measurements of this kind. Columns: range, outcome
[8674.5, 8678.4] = 9.59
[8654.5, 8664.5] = 9.04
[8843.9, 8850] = 9.37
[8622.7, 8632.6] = 9.73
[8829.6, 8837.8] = 9.48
